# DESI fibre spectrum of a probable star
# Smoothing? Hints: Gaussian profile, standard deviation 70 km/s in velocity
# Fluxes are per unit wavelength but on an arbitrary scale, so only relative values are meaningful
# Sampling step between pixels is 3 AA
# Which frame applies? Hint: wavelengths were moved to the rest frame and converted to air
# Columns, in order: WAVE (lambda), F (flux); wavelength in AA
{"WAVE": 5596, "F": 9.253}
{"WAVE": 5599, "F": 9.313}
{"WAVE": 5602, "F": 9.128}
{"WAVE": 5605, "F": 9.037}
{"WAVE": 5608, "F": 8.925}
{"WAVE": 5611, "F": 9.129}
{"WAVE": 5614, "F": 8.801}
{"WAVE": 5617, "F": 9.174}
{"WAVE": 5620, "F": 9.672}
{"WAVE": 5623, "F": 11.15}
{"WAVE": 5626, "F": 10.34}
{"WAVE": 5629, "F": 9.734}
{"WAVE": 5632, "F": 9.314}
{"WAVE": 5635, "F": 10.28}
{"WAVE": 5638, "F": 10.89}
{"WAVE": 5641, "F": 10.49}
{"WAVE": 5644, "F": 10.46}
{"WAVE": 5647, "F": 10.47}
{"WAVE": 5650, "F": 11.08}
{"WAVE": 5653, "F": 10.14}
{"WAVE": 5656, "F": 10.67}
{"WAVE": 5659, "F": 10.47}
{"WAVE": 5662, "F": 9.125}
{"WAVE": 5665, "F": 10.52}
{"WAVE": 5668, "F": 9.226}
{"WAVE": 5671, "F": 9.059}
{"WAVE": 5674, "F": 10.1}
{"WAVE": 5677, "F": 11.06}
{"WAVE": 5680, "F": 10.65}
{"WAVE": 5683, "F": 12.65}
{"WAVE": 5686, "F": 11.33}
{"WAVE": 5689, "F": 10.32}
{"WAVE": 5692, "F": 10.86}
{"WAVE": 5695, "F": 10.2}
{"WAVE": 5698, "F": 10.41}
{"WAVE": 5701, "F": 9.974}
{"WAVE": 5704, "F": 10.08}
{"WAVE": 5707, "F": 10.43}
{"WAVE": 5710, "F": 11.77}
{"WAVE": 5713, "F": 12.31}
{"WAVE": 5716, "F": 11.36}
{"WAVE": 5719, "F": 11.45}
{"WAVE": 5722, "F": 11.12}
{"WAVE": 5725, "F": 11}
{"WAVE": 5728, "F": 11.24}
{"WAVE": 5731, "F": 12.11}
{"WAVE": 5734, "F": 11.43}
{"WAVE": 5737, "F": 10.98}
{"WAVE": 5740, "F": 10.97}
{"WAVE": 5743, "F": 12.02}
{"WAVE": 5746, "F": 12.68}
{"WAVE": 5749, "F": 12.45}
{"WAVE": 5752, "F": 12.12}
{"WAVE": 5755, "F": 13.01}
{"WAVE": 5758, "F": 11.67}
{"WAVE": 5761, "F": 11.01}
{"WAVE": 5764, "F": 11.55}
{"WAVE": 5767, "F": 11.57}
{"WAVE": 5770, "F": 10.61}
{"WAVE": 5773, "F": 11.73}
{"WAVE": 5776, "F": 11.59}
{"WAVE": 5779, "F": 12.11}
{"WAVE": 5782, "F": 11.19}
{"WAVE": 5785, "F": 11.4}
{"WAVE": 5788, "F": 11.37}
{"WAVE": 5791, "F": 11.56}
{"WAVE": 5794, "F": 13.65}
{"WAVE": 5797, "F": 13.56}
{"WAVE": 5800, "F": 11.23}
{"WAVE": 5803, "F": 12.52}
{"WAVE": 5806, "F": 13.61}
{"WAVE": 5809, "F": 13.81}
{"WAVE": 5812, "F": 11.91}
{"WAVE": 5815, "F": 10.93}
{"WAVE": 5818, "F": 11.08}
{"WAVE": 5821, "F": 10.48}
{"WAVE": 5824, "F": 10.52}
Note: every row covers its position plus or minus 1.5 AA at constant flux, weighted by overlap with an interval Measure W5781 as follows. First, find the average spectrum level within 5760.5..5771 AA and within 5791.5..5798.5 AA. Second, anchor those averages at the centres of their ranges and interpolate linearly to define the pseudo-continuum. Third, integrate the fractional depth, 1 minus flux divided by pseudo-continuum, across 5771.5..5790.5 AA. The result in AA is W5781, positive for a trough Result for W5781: 1.14 AA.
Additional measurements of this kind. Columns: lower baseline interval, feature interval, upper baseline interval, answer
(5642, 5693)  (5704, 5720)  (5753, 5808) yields -0.4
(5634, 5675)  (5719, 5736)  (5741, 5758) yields 0.7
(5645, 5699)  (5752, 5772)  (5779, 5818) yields 0.1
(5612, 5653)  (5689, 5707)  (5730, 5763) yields 1.3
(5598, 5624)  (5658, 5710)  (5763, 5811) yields 0.3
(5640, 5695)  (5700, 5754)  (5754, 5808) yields -0.9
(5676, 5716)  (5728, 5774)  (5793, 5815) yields 0.6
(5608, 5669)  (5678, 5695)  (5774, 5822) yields -0.7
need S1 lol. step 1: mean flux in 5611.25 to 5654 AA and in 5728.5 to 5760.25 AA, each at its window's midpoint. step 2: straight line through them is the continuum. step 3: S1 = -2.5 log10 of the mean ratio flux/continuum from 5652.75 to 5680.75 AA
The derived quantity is 0.06 mag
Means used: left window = 10.1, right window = 11.9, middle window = 10.1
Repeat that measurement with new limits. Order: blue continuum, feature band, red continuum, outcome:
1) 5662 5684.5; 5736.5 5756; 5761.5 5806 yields -0.06 mag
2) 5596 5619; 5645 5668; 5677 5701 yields -0.01 mag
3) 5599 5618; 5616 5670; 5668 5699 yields -0.05 mag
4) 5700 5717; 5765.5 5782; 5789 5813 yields 0.07 mag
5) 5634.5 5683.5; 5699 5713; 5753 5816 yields 0.02 mag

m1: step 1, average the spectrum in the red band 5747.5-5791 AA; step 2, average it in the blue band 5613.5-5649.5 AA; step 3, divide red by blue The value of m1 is 1.15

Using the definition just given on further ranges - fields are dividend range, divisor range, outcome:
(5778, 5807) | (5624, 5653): 1.18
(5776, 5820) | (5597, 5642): 1.25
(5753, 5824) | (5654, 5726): 1.11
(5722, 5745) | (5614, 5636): 1.16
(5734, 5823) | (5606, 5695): 1.16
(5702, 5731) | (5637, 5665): 1.08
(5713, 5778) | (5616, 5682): 1.14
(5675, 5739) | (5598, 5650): 1.13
